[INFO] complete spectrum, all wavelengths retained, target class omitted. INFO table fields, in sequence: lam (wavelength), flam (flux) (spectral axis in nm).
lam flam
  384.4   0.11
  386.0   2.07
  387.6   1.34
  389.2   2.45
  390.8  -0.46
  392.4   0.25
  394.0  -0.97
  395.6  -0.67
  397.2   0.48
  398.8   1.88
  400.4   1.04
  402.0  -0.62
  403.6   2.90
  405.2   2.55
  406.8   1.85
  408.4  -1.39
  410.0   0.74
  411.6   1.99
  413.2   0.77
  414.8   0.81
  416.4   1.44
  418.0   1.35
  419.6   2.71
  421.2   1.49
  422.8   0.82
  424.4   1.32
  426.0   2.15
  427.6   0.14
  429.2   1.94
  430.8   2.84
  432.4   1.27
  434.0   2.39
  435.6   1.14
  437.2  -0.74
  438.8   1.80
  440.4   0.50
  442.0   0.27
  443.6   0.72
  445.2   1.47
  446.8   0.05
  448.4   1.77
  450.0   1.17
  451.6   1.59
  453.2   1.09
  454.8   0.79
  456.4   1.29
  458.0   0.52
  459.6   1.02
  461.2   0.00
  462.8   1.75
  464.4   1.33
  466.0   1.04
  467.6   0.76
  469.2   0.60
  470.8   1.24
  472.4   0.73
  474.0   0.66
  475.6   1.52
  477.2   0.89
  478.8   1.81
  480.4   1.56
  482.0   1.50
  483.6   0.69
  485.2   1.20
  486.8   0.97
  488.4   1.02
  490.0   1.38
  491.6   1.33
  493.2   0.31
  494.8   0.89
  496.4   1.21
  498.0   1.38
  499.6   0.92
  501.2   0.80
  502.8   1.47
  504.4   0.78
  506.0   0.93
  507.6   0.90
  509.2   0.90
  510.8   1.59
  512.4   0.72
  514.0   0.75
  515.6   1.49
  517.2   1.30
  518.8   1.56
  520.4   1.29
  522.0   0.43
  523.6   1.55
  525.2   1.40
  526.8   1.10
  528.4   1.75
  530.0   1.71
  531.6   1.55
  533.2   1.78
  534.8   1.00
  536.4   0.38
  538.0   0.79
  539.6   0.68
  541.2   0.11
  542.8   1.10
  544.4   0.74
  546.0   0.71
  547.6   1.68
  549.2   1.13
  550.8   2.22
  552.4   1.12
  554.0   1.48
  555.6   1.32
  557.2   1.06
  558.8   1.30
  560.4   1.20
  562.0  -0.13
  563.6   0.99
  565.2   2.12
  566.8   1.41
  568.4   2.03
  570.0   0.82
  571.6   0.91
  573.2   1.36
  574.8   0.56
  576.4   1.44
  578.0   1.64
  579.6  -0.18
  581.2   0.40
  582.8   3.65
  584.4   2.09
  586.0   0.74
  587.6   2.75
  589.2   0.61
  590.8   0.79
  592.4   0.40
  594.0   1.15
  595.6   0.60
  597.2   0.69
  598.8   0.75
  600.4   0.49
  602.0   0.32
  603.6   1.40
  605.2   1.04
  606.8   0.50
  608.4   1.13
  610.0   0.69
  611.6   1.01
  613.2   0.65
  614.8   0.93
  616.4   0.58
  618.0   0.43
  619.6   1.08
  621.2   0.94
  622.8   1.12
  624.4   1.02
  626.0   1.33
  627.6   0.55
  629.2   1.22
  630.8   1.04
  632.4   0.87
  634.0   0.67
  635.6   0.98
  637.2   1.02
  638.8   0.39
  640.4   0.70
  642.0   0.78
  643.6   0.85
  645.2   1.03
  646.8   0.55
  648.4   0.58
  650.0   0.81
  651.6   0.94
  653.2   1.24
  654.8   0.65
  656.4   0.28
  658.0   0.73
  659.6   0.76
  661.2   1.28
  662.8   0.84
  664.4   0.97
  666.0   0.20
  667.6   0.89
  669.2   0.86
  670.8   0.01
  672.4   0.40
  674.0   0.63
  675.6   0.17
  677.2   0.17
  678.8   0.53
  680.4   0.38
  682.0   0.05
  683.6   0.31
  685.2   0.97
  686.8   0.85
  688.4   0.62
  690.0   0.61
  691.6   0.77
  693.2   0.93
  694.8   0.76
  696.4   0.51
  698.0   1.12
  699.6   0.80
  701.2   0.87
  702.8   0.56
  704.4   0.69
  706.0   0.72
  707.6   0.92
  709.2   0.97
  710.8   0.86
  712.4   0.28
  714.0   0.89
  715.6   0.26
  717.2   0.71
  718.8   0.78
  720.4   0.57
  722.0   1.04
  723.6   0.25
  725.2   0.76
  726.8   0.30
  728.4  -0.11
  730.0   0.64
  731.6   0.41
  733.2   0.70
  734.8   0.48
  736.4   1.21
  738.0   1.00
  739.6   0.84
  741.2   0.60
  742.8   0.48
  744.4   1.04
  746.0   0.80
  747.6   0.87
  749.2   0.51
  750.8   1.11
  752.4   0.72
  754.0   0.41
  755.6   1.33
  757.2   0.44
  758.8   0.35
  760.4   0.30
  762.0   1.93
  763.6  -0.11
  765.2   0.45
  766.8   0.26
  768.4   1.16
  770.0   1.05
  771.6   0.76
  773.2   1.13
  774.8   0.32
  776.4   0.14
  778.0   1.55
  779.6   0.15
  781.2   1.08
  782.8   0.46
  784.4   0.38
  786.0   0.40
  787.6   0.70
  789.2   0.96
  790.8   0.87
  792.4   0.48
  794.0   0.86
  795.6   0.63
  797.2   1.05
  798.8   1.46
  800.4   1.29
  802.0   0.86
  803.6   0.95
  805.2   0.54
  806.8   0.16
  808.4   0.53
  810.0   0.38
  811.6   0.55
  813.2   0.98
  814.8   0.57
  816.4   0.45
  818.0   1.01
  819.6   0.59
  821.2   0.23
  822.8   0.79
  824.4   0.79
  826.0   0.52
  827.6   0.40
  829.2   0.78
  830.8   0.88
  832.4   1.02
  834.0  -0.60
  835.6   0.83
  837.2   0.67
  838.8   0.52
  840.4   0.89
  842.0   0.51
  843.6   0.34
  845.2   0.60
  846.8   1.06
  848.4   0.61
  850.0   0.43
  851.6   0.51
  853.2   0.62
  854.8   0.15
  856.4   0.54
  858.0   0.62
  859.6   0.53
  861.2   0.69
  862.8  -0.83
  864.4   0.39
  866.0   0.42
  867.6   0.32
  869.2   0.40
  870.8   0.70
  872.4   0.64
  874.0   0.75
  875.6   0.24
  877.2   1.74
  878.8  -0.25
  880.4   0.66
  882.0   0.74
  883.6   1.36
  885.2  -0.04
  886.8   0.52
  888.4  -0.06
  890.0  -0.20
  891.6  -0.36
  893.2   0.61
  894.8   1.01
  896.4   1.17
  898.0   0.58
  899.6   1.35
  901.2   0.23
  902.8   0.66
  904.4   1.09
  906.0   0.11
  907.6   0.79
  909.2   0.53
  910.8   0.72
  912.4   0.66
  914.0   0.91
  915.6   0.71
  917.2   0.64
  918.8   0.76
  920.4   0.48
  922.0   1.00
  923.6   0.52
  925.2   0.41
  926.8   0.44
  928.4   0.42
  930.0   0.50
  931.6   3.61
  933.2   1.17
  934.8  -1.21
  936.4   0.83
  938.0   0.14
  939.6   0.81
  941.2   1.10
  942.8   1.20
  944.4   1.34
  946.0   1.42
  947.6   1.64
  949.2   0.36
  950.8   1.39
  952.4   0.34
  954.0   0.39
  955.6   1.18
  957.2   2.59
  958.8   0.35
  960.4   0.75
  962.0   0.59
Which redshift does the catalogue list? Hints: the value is 1.599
